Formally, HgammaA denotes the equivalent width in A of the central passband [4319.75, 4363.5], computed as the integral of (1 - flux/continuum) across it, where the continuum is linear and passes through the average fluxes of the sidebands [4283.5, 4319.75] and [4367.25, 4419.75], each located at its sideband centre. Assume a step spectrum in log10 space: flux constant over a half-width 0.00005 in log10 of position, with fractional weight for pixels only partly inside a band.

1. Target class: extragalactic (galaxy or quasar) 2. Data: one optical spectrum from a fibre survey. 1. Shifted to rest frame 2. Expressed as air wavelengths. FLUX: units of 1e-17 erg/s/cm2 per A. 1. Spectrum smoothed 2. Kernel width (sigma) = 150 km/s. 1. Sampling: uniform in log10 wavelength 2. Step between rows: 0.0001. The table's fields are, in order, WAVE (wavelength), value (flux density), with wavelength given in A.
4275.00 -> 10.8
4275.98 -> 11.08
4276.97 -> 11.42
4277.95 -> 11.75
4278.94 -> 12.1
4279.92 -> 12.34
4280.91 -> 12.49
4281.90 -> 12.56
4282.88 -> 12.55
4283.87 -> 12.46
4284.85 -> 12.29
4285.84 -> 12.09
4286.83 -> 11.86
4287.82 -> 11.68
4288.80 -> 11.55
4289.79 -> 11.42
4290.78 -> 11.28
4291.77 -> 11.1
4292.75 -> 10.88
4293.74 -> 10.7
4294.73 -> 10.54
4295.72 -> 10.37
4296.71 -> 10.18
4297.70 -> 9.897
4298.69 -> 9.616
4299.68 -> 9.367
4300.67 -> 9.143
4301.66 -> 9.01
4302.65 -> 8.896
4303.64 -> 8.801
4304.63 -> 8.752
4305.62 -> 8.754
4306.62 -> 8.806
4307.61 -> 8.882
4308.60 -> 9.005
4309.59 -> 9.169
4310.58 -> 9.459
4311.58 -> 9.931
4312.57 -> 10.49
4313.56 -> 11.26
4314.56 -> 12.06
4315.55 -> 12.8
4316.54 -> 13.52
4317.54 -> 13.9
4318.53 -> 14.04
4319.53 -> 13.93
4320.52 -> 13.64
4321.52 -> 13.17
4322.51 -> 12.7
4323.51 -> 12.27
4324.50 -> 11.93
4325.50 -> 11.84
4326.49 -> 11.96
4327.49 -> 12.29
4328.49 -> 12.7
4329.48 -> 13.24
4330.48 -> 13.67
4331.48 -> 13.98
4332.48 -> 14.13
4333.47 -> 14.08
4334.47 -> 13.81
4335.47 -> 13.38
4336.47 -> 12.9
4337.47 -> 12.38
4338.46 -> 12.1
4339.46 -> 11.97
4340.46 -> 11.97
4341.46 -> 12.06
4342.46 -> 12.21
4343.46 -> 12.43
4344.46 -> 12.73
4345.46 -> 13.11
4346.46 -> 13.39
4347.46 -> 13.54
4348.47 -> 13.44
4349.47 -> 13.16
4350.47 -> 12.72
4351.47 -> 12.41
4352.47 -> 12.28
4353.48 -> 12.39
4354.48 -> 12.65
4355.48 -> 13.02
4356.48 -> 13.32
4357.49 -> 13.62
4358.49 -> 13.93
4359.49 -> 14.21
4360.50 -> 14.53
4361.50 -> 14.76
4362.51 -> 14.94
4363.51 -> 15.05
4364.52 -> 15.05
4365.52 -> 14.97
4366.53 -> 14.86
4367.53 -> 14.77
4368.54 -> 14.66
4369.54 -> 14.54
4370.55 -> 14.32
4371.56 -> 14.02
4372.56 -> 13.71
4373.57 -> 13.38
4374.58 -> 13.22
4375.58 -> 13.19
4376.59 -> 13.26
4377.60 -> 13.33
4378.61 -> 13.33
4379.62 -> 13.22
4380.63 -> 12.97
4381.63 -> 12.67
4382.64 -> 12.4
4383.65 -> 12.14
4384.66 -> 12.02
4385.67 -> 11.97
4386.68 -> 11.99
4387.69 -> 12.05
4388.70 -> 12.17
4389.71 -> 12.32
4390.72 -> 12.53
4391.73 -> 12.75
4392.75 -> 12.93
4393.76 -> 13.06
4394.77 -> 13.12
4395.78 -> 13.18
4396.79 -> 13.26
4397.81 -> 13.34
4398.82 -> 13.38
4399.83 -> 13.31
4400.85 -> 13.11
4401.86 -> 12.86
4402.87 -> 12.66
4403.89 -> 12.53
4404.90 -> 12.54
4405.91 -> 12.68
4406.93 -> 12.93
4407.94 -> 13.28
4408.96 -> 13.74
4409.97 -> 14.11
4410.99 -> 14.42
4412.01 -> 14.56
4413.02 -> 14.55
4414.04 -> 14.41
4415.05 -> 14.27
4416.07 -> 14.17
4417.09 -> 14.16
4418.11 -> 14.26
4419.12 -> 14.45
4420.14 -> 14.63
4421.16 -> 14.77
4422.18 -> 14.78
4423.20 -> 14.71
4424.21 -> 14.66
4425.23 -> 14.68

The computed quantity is -4.5 A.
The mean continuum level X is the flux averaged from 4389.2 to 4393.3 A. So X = 12.6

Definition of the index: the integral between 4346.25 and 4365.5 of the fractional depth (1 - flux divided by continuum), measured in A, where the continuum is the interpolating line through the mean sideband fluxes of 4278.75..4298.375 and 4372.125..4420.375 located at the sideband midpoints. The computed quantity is -1.6 A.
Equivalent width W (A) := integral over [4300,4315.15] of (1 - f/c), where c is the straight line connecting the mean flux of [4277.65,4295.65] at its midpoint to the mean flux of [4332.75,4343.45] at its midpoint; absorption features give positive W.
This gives 3.3 A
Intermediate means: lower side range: 11.7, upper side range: 12.7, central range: 9.51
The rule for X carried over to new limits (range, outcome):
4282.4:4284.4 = 12.5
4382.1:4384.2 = 12.3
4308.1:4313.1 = 9.63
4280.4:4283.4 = 12.5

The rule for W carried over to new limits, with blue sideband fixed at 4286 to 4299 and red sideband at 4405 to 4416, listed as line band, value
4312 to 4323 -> -1.25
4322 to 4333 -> -0.95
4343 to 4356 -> -0.57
